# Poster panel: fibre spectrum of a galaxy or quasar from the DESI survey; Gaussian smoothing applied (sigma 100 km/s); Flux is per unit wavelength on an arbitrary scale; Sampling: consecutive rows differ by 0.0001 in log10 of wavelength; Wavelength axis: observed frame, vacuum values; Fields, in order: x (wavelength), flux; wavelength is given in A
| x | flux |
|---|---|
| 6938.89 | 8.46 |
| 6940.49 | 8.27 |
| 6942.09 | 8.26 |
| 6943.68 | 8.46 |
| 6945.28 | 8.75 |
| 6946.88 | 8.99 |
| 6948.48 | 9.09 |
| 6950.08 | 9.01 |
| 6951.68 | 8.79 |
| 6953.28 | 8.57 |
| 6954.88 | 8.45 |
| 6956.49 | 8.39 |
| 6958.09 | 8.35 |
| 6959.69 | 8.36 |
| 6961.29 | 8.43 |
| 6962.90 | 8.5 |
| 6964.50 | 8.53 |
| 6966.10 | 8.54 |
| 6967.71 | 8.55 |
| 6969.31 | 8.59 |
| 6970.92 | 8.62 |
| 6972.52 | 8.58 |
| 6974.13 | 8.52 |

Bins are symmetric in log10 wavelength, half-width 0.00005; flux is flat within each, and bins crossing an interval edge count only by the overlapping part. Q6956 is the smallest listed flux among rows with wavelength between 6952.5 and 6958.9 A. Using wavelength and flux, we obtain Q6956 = 8.35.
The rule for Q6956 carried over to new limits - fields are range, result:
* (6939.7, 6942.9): 8.26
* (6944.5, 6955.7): 8.45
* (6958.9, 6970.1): 8.36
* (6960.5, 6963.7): 8.43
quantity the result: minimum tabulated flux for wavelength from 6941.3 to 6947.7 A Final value 8.26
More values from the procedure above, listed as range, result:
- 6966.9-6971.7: 8.55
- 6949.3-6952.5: 8.79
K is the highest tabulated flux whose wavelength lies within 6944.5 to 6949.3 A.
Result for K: 9.09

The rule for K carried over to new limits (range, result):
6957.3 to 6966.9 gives 8.54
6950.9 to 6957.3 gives 8.79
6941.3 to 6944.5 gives 8.46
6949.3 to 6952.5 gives 9.01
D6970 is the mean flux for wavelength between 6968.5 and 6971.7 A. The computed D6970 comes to 8.6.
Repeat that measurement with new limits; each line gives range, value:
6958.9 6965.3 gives 8.46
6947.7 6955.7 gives 8.77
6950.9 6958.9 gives 8.51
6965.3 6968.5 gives 8.53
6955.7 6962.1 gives 8.38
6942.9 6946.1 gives 8.6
